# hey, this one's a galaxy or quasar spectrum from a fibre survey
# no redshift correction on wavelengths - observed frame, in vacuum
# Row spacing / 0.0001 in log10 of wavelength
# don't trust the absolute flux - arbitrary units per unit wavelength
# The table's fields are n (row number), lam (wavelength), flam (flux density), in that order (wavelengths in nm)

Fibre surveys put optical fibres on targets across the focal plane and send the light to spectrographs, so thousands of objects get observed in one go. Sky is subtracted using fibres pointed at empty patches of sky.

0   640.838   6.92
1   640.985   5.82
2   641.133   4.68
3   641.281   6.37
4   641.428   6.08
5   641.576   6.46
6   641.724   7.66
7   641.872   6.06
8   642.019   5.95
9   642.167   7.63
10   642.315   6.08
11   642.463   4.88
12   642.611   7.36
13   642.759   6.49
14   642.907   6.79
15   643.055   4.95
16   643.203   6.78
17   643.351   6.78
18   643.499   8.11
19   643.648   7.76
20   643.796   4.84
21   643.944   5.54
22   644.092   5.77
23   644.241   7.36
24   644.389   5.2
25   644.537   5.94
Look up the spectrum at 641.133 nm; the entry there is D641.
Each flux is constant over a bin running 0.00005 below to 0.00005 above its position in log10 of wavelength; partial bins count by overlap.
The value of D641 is 4.68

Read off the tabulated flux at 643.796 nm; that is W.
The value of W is 4.84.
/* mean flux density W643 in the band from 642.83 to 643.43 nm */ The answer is 6.35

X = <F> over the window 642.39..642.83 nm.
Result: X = 6.24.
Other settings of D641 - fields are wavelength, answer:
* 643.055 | 4.95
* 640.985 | 5.82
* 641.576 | 6.46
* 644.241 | 7.36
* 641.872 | 6.06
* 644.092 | 5.77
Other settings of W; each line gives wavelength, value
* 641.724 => 7.66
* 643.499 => 8.11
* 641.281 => 6.37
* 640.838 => 6.92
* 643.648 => 7.76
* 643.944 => 5.54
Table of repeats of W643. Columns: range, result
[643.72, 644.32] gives 5.88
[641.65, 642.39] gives 6.67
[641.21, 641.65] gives 6.31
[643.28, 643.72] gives 7.54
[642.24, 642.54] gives 5.5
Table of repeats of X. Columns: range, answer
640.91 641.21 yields 5.27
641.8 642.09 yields 6.02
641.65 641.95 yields 6.86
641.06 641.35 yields 5.51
